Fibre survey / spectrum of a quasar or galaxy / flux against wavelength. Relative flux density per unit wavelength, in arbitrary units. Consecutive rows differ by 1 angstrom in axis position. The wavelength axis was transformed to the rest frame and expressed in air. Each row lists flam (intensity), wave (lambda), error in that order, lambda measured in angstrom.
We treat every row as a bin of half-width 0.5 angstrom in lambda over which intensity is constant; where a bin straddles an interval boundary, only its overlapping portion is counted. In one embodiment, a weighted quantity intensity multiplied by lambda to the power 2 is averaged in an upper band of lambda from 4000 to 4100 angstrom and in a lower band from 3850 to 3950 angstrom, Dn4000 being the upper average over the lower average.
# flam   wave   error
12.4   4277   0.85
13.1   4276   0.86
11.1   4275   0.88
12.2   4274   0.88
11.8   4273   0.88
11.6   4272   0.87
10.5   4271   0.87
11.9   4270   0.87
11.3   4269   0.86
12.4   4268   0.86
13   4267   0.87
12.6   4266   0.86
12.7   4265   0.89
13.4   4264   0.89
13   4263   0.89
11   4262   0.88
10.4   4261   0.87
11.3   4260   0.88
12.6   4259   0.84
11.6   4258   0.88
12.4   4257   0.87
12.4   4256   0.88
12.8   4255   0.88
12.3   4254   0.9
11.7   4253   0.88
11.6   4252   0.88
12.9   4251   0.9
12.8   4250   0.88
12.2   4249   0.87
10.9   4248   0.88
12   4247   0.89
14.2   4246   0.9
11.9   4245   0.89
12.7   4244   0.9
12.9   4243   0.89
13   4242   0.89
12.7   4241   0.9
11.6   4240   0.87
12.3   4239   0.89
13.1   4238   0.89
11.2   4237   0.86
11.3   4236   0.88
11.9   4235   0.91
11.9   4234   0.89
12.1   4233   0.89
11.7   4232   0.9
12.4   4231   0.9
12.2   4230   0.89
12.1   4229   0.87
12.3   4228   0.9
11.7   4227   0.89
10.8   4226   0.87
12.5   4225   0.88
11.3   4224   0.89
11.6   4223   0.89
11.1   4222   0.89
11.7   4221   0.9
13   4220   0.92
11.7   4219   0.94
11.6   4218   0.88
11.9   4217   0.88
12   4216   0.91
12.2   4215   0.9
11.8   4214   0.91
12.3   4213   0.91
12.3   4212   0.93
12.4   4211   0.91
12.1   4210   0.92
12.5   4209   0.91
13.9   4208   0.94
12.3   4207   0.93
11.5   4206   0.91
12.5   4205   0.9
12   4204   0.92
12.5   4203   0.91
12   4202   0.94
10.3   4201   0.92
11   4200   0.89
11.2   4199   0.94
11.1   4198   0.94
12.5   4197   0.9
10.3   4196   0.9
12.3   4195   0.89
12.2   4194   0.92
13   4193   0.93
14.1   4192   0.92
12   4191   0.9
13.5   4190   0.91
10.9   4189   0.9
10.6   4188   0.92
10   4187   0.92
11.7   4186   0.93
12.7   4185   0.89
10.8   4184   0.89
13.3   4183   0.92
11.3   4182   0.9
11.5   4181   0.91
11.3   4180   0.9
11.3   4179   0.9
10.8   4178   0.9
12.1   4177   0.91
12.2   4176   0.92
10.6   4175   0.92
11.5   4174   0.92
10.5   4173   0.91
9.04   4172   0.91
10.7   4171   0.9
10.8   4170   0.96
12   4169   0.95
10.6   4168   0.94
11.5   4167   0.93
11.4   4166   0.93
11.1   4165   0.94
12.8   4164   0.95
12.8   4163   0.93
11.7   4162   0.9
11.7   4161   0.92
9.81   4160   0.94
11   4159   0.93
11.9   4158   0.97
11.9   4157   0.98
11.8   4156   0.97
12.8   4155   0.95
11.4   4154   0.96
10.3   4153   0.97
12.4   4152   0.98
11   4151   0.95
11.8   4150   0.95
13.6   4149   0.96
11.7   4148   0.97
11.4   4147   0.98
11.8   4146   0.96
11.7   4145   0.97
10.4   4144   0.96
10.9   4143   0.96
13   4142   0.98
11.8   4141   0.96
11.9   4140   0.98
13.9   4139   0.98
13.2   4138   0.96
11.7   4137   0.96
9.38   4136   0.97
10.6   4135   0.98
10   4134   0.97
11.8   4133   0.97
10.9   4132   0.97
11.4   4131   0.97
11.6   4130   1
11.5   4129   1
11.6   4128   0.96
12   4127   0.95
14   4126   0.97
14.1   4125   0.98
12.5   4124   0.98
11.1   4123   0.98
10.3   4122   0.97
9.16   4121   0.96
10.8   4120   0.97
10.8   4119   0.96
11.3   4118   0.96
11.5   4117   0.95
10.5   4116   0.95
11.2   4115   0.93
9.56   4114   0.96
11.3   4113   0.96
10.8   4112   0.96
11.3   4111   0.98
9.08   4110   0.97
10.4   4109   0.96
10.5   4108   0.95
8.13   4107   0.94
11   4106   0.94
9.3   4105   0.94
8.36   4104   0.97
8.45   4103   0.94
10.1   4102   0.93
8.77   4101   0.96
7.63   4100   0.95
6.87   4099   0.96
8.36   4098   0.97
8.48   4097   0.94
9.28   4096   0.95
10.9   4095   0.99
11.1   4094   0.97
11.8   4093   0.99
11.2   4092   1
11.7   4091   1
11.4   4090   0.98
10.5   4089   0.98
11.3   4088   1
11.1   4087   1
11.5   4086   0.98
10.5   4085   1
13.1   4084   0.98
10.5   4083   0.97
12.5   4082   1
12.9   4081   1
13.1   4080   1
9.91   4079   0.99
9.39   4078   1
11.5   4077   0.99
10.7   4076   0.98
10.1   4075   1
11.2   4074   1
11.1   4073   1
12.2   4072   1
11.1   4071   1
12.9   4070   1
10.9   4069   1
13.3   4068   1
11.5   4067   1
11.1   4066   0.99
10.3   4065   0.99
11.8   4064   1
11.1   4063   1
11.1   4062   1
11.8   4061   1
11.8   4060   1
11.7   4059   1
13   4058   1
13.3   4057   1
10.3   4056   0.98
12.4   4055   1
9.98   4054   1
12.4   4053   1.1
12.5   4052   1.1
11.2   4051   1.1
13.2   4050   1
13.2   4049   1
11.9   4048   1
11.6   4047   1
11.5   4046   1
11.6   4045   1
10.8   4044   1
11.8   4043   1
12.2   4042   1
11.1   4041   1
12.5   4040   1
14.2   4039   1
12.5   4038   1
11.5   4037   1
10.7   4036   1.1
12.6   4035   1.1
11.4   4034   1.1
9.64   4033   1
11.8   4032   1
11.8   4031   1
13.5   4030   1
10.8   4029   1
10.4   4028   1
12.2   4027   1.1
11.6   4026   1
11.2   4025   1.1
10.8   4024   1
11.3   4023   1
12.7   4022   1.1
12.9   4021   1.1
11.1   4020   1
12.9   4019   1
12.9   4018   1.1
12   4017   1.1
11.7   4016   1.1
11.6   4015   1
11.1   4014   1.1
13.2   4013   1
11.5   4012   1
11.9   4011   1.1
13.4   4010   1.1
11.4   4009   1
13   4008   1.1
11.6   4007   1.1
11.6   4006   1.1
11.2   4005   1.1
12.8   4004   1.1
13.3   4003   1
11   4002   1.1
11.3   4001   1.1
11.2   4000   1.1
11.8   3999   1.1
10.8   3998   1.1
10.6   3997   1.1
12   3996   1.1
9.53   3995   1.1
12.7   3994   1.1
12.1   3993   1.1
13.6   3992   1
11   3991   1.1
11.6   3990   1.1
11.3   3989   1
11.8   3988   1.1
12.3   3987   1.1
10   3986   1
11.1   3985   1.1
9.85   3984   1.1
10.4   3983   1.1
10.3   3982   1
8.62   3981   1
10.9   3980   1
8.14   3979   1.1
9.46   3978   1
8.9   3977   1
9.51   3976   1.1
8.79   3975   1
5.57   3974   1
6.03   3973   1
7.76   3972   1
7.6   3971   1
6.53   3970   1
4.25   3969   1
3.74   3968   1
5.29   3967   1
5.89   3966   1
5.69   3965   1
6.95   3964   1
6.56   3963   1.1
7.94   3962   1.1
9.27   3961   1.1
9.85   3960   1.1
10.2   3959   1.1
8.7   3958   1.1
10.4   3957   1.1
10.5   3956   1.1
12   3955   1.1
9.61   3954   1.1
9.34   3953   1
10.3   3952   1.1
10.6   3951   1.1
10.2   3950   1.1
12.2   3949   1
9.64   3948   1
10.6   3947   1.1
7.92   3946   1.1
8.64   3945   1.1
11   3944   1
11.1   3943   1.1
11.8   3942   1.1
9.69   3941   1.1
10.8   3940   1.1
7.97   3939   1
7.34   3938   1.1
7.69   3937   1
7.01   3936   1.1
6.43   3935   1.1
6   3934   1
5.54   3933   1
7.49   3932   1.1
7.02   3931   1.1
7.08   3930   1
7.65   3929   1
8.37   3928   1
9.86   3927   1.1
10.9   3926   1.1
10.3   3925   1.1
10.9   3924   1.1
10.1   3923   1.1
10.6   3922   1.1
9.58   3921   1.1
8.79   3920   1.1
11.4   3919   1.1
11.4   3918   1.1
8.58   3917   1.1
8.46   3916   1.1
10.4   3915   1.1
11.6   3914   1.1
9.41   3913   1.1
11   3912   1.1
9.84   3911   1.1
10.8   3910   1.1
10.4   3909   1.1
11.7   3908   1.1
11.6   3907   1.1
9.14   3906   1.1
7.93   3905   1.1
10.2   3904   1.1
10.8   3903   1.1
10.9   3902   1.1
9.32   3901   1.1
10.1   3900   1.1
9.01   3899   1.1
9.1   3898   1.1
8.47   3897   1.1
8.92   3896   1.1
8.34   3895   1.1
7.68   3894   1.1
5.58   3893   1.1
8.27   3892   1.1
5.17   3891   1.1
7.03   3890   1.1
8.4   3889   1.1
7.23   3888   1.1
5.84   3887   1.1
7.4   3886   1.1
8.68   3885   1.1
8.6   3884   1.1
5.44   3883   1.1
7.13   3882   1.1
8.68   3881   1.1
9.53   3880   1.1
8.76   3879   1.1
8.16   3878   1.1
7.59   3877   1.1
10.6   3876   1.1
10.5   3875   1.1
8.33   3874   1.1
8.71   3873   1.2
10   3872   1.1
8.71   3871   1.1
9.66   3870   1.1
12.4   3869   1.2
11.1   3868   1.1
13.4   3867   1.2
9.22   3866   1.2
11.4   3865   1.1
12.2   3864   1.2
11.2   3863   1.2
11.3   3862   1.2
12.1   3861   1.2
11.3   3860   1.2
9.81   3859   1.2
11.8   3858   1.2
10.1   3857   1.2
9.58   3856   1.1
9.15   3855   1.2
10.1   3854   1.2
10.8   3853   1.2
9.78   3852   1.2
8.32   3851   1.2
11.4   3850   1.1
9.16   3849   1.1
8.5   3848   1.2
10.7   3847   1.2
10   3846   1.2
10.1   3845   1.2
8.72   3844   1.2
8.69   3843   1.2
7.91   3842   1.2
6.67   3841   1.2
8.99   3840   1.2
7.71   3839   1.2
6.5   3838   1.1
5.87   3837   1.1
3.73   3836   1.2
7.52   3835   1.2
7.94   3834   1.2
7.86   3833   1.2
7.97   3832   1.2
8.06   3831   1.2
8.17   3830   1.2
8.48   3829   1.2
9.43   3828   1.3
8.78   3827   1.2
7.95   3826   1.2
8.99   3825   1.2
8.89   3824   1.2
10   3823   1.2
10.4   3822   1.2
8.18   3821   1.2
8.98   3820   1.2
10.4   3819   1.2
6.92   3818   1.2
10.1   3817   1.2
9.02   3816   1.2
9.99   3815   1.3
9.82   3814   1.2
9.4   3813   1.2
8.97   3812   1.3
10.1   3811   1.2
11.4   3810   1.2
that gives 1.33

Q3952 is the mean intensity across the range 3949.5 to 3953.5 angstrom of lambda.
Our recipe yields 10.1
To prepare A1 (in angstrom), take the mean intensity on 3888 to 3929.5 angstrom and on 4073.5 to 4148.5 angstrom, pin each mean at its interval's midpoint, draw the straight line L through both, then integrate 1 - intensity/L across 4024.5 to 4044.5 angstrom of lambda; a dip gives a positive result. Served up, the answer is -2.6 angstrom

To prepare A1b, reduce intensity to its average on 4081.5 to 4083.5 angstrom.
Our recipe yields 11.5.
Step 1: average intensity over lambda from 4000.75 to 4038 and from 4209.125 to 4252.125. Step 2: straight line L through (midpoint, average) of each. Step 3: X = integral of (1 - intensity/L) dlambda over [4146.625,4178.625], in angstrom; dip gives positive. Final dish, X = 1.5 angstrom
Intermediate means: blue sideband 11.8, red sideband 12.1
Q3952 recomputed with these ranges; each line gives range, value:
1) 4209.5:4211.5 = 12.2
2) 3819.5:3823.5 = 9.39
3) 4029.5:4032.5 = 12.4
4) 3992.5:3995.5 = 11.4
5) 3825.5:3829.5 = 8.66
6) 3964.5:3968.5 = 5.15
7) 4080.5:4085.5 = 11.9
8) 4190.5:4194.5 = 12.8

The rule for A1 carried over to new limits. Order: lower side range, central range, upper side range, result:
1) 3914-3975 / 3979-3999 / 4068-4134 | -3.68 angstrom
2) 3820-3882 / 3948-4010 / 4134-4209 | 2.45 angstrom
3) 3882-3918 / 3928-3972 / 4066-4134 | 4.56 angstrom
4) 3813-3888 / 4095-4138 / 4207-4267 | 2.93 angstrom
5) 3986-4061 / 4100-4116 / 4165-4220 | 2.64 angstrom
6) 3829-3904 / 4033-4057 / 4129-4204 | -3.05 angstrom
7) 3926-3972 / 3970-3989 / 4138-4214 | -0.72 angstrom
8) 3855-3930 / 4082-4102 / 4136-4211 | 1.26 angstrom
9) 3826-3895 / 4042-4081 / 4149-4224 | -3.61 angstrom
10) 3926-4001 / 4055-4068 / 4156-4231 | -1.77 angstrom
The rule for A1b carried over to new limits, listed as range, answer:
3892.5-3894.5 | 6.63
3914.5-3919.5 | 10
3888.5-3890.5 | 7.71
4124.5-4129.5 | 12.6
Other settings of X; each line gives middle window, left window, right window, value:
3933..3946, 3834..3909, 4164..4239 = 1.39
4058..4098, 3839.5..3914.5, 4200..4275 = -1.32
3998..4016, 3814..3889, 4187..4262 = -2.75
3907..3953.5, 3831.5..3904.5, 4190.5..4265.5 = 0.24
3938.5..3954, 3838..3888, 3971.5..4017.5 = 0.40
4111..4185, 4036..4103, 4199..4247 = 1.40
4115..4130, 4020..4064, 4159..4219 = 0.30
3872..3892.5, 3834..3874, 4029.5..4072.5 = 3.79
